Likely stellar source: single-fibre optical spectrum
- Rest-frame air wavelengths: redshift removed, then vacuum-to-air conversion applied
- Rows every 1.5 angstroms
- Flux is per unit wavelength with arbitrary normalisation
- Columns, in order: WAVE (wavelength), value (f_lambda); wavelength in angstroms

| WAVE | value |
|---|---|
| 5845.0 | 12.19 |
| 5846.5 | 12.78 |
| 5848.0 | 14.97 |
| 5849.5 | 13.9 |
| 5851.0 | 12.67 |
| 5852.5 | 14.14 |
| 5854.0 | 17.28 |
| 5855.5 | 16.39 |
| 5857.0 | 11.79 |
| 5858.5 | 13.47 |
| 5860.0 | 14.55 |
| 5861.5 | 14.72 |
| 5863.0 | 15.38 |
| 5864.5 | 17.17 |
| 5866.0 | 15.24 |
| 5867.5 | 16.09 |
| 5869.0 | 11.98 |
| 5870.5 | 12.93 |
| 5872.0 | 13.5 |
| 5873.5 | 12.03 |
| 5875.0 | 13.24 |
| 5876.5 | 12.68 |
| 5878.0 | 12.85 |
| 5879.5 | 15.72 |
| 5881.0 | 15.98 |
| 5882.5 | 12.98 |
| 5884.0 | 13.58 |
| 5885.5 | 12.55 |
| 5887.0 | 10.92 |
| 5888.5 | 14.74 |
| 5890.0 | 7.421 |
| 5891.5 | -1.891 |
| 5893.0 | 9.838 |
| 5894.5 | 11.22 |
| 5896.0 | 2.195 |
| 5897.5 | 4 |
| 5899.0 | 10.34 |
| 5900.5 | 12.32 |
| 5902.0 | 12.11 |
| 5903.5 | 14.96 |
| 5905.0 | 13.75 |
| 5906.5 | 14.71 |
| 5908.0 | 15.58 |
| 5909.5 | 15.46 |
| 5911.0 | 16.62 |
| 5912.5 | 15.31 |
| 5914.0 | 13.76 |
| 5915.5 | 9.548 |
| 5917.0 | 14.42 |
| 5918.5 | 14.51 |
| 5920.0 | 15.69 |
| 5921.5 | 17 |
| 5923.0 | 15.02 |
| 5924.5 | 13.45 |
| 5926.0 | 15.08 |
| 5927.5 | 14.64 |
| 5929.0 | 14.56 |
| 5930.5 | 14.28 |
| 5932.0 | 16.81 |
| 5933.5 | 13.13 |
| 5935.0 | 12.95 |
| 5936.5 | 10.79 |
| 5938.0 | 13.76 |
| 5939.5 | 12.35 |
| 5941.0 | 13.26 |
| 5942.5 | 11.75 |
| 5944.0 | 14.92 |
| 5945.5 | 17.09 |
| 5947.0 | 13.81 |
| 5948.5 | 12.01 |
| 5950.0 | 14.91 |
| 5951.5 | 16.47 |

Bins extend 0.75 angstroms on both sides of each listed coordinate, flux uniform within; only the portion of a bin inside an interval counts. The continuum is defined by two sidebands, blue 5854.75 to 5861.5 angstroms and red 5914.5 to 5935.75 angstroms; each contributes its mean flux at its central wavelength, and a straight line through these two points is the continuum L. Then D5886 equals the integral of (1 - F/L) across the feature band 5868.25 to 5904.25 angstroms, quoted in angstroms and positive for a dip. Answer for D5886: 7.7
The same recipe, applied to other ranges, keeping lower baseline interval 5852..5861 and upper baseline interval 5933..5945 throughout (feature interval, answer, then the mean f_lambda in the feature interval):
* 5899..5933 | -2.6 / 14.4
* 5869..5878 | 0.9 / 12.8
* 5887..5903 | 6.2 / 8.46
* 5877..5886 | 0.1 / 13.9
